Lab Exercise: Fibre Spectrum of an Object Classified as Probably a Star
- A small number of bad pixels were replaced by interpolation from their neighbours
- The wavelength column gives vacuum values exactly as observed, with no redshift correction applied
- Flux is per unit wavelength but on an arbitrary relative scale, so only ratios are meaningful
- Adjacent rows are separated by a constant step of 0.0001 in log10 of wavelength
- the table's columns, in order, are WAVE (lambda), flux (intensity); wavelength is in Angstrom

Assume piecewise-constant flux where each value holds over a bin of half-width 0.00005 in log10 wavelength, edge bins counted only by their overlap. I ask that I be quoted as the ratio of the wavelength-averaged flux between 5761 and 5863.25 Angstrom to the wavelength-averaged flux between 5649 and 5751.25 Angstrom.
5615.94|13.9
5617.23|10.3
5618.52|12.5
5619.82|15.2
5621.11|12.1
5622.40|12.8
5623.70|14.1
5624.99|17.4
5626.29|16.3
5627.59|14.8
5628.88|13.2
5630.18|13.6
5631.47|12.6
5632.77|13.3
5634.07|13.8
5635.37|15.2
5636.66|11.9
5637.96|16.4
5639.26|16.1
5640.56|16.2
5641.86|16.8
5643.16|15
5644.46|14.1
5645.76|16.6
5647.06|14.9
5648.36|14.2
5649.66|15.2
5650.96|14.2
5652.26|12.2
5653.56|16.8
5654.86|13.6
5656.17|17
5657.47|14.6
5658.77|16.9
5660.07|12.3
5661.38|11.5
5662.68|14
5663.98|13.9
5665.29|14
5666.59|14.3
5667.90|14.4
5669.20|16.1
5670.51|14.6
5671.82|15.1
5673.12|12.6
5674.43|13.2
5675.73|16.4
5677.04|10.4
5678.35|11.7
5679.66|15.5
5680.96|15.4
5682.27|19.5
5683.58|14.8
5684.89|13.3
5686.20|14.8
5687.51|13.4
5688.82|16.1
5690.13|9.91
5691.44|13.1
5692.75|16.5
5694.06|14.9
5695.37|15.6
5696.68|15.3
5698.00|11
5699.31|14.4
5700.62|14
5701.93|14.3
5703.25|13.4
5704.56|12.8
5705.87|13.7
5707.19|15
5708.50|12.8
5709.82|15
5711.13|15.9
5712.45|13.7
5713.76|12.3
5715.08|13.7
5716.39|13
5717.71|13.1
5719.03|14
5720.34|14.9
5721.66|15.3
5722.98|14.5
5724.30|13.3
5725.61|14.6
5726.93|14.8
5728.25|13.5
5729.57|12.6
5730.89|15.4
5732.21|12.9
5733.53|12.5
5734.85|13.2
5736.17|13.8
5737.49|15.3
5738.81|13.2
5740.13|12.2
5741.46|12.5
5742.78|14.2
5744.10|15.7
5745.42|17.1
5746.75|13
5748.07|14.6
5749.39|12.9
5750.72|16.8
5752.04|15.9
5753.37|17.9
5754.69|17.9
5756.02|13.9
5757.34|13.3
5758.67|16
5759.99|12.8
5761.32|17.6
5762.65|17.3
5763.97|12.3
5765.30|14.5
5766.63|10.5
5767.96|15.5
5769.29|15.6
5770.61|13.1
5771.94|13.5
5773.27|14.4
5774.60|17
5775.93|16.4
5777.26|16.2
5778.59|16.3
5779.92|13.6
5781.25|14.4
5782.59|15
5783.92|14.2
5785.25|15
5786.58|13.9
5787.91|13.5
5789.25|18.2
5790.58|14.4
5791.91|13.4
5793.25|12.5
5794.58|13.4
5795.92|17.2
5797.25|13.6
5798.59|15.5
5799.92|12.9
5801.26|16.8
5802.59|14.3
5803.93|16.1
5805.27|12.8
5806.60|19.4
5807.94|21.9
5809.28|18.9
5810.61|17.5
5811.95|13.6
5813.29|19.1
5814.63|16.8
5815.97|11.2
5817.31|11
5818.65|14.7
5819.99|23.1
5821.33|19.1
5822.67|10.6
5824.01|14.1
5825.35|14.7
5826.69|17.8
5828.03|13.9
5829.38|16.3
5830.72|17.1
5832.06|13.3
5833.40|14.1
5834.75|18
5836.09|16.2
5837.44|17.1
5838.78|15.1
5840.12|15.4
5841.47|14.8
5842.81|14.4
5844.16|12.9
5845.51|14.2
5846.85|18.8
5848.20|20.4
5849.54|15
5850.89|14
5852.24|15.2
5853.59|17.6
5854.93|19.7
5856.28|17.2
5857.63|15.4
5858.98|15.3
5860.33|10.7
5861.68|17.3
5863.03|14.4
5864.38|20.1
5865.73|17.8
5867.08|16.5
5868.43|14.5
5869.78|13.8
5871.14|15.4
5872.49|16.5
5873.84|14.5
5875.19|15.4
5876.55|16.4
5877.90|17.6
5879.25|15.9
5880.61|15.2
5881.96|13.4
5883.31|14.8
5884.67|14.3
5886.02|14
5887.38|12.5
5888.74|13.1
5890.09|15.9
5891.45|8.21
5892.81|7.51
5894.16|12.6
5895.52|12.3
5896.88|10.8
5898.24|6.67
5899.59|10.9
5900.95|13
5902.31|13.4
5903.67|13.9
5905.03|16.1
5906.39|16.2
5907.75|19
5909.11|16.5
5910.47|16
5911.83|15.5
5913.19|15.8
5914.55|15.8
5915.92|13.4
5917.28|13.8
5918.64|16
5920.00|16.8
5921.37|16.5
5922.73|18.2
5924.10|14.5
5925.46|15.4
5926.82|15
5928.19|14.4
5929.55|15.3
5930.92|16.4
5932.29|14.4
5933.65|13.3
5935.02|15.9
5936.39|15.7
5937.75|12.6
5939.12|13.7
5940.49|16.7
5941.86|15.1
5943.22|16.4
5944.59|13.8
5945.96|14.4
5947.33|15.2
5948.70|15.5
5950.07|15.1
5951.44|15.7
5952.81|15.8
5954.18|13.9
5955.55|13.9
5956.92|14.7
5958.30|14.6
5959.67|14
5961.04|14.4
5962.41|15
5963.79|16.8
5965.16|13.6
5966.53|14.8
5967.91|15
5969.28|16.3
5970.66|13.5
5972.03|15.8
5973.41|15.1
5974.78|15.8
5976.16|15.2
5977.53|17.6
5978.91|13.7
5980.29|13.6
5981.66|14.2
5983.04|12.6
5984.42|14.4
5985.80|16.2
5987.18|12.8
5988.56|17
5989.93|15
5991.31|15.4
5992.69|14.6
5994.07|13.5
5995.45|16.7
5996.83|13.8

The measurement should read 1.09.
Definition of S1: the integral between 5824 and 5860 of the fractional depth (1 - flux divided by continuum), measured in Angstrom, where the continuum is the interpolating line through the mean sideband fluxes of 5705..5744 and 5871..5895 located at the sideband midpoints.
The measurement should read -4.8 Angstrom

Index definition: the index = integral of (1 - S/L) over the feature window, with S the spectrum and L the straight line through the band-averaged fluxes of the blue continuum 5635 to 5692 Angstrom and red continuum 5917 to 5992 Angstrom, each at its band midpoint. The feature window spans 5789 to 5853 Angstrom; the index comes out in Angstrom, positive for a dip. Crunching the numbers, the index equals -3.6 Angstrom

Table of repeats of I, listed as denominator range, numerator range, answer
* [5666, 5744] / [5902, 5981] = 1.08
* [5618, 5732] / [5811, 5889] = 1.09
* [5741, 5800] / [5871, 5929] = 0.97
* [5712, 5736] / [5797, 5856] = 1.16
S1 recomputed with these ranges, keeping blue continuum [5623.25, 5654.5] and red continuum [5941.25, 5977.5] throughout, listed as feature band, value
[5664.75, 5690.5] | 0.85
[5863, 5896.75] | 1.18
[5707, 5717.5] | 0.71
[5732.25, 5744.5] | 1.09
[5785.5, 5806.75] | 0.20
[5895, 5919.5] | 1.28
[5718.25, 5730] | 0.52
